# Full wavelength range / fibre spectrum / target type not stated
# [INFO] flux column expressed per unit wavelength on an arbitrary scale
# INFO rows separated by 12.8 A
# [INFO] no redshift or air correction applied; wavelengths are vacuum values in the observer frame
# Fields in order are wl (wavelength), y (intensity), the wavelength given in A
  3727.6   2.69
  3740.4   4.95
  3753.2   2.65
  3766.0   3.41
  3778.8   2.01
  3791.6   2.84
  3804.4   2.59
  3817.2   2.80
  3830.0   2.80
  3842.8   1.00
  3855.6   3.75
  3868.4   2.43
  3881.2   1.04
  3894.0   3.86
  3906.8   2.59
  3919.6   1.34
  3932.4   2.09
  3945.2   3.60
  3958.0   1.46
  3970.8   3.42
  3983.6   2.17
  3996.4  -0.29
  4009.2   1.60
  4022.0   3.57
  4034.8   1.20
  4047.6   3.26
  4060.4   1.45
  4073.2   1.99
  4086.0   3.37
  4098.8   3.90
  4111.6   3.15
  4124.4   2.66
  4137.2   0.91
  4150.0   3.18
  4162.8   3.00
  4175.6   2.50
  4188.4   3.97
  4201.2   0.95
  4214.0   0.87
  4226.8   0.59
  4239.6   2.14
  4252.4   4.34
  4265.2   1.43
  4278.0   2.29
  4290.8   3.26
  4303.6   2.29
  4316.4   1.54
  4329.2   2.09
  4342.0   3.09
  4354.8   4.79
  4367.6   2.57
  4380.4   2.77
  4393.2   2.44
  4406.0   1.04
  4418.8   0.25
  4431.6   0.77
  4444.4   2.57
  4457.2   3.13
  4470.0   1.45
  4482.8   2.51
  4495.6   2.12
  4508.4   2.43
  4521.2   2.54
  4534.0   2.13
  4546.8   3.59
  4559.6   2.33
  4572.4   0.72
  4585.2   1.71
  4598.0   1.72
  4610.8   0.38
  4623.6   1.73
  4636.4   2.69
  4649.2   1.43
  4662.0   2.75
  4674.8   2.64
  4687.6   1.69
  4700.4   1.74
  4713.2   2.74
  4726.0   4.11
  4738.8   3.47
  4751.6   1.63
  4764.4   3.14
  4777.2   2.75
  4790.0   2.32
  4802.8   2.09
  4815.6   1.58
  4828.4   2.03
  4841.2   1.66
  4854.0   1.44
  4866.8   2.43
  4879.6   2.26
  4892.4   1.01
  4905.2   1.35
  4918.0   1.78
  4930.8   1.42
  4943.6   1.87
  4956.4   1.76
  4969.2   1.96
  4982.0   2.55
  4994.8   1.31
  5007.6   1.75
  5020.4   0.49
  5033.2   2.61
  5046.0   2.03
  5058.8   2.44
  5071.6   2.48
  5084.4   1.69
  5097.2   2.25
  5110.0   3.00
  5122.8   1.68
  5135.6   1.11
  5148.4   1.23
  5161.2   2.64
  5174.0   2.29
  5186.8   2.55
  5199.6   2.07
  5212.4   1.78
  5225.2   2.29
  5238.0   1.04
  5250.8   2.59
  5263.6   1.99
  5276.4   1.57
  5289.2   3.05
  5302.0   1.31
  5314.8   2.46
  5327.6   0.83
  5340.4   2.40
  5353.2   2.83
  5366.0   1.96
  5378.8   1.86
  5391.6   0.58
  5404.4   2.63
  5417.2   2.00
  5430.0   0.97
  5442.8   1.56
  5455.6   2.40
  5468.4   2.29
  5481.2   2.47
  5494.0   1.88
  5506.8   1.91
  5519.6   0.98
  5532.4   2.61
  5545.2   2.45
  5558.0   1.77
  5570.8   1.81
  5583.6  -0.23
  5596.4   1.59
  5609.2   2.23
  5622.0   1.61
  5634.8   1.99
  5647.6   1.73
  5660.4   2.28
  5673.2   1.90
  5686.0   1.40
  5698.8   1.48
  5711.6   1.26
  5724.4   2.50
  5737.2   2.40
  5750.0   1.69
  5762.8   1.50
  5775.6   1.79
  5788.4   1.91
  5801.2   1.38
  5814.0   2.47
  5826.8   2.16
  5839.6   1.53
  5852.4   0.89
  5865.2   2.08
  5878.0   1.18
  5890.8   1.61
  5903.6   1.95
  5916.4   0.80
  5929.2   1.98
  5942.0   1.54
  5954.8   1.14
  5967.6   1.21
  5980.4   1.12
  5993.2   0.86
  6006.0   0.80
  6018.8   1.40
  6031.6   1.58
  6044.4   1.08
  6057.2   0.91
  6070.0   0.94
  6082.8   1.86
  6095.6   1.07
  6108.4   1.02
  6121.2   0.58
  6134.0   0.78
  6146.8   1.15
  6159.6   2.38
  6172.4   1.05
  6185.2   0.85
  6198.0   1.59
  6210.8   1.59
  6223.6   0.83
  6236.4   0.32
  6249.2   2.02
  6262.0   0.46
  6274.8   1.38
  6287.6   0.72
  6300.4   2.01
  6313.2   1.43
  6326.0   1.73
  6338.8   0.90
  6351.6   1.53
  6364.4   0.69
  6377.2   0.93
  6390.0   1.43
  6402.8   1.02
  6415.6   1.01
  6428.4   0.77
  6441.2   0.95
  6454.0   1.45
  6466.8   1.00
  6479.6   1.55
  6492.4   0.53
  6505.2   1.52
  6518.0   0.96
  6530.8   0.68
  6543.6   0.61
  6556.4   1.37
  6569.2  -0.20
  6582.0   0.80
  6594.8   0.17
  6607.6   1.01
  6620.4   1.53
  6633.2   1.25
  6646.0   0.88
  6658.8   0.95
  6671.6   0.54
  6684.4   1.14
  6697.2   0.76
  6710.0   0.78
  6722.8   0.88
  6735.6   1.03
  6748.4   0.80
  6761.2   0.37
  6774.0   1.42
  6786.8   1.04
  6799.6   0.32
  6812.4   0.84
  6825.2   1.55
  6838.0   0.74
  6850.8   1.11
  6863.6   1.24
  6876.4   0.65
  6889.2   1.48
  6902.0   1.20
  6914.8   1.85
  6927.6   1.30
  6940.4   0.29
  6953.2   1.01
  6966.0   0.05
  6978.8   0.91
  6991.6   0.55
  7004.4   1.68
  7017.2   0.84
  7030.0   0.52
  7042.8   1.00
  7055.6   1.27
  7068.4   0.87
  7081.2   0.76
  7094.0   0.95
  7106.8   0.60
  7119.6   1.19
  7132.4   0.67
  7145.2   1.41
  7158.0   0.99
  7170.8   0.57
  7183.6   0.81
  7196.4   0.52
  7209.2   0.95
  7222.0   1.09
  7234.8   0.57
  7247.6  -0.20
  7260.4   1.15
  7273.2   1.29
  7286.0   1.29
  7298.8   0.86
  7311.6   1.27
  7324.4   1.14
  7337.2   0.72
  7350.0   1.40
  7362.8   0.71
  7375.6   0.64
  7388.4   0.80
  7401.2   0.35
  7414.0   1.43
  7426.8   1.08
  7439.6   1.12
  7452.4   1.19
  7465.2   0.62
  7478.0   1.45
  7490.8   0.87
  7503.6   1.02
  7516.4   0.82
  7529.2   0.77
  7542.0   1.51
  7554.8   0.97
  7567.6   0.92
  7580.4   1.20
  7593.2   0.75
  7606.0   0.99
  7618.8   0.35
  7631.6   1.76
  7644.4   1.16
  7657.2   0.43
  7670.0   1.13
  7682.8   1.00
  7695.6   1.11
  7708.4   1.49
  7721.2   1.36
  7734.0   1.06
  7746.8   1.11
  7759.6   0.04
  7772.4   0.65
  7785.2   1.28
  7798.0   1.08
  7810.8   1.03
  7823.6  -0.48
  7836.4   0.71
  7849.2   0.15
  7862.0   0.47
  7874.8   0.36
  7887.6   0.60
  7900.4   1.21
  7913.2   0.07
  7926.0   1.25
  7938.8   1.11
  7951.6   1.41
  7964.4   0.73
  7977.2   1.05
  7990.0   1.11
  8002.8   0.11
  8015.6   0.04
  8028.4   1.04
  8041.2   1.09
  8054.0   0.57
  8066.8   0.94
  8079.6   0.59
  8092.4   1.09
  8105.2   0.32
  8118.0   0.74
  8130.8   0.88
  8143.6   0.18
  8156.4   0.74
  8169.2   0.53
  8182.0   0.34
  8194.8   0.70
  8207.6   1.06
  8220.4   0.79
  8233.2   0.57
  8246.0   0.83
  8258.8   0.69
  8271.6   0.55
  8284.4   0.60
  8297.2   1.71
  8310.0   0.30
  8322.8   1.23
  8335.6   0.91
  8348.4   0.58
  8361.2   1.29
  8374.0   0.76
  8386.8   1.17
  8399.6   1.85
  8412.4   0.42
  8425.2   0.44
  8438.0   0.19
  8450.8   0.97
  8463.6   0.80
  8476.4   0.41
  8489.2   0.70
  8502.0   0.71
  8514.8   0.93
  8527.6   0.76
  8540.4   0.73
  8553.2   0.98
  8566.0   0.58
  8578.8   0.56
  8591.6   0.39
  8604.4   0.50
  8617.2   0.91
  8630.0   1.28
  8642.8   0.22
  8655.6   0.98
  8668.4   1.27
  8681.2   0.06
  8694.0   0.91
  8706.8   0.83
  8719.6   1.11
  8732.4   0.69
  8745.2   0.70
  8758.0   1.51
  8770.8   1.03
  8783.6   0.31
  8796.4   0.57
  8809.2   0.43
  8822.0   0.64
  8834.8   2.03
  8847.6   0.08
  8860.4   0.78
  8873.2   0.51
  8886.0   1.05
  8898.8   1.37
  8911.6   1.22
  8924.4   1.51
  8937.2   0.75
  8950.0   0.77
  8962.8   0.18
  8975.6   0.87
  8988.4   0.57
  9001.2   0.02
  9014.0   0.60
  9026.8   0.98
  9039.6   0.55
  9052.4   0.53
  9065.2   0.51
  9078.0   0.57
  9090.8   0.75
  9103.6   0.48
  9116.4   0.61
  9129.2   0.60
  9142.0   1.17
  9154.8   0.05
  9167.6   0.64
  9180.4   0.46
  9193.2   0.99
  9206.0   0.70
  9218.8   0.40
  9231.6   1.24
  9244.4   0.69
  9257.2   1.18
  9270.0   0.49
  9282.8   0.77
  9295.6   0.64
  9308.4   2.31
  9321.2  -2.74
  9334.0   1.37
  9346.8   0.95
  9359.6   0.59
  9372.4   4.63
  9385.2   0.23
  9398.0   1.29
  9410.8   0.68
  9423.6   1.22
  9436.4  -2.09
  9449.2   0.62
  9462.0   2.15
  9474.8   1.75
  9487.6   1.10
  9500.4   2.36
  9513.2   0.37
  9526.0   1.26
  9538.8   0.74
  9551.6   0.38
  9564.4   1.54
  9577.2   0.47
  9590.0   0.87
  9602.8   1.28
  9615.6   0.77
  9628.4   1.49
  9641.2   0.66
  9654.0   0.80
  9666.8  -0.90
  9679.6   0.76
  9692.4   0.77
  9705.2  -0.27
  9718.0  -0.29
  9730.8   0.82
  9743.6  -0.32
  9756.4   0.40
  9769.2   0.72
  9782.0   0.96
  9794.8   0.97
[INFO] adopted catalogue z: 0.59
